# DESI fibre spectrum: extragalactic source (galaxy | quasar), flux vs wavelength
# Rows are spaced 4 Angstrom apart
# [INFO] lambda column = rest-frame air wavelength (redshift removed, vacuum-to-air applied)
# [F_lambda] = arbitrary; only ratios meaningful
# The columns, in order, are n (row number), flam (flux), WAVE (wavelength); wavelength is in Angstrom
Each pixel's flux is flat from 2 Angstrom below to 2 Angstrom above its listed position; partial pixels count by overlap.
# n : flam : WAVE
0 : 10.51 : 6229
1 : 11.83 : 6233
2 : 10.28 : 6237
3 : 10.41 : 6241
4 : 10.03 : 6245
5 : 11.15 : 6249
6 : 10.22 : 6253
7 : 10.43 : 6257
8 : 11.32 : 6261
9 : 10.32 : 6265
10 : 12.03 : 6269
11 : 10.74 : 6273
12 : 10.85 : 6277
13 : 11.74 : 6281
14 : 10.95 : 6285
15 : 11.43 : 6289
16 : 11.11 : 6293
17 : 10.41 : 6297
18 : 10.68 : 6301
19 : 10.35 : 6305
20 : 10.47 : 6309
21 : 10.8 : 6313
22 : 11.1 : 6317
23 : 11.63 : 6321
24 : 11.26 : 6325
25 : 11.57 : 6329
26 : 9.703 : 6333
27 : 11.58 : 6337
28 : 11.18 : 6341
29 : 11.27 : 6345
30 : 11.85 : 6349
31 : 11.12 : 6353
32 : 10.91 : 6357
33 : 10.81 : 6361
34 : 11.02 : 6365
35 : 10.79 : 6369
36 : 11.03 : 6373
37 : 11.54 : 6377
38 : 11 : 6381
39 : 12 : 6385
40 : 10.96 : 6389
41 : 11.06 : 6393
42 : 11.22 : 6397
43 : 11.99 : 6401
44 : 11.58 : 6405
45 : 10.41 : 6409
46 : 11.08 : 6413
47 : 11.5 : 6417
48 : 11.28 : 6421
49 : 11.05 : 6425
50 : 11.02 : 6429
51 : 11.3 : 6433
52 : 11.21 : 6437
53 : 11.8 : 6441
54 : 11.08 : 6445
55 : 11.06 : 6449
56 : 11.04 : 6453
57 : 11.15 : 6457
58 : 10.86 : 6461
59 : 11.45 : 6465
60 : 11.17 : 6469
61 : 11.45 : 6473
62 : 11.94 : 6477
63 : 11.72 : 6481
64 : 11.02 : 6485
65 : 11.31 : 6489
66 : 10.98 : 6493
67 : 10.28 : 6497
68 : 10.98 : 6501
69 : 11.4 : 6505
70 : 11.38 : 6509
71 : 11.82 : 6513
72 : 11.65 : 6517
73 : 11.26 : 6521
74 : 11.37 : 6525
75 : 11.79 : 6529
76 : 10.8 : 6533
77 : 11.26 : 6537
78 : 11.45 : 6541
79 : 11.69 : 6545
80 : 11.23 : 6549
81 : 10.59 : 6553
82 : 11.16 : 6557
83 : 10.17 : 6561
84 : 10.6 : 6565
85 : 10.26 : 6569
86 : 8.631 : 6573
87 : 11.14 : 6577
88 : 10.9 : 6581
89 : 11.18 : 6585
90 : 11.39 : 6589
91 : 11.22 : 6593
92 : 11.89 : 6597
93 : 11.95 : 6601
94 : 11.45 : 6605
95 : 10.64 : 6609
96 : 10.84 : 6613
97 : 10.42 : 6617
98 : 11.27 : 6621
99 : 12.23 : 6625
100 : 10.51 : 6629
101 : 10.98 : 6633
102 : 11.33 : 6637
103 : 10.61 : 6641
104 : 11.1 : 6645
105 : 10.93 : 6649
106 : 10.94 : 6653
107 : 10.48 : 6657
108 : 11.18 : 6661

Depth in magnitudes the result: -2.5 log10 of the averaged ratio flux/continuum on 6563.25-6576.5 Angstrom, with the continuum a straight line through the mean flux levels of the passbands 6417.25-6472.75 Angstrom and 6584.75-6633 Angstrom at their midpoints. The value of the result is 0.13 mag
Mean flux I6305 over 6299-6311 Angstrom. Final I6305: 10.5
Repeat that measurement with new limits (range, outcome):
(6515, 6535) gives 11.4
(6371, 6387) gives 11.4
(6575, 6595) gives 11.2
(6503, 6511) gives 11.4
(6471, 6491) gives 11.5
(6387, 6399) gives 11.1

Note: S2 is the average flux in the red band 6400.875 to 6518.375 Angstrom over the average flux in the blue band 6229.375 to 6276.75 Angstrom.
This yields 1.0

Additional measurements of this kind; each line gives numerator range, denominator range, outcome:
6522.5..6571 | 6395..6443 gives 0.98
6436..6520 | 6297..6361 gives 1.02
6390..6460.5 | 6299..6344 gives 1.02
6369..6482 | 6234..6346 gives 1.03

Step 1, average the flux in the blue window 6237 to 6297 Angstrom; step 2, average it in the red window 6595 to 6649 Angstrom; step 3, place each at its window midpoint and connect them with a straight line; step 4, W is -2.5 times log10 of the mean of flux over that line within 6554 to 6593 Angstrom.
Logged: 0.05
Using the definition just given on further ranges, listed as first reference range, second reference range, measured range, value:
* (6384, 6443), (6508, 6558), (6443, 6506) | 0.01 mag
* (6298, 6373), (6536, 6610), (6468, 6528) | -0.03 mag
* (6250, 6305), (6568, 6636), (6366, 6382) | -0.01 mag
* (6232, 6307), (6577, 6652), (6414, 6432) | -0.02 mag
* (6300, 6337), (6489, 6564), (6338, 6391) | -0.02 mag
